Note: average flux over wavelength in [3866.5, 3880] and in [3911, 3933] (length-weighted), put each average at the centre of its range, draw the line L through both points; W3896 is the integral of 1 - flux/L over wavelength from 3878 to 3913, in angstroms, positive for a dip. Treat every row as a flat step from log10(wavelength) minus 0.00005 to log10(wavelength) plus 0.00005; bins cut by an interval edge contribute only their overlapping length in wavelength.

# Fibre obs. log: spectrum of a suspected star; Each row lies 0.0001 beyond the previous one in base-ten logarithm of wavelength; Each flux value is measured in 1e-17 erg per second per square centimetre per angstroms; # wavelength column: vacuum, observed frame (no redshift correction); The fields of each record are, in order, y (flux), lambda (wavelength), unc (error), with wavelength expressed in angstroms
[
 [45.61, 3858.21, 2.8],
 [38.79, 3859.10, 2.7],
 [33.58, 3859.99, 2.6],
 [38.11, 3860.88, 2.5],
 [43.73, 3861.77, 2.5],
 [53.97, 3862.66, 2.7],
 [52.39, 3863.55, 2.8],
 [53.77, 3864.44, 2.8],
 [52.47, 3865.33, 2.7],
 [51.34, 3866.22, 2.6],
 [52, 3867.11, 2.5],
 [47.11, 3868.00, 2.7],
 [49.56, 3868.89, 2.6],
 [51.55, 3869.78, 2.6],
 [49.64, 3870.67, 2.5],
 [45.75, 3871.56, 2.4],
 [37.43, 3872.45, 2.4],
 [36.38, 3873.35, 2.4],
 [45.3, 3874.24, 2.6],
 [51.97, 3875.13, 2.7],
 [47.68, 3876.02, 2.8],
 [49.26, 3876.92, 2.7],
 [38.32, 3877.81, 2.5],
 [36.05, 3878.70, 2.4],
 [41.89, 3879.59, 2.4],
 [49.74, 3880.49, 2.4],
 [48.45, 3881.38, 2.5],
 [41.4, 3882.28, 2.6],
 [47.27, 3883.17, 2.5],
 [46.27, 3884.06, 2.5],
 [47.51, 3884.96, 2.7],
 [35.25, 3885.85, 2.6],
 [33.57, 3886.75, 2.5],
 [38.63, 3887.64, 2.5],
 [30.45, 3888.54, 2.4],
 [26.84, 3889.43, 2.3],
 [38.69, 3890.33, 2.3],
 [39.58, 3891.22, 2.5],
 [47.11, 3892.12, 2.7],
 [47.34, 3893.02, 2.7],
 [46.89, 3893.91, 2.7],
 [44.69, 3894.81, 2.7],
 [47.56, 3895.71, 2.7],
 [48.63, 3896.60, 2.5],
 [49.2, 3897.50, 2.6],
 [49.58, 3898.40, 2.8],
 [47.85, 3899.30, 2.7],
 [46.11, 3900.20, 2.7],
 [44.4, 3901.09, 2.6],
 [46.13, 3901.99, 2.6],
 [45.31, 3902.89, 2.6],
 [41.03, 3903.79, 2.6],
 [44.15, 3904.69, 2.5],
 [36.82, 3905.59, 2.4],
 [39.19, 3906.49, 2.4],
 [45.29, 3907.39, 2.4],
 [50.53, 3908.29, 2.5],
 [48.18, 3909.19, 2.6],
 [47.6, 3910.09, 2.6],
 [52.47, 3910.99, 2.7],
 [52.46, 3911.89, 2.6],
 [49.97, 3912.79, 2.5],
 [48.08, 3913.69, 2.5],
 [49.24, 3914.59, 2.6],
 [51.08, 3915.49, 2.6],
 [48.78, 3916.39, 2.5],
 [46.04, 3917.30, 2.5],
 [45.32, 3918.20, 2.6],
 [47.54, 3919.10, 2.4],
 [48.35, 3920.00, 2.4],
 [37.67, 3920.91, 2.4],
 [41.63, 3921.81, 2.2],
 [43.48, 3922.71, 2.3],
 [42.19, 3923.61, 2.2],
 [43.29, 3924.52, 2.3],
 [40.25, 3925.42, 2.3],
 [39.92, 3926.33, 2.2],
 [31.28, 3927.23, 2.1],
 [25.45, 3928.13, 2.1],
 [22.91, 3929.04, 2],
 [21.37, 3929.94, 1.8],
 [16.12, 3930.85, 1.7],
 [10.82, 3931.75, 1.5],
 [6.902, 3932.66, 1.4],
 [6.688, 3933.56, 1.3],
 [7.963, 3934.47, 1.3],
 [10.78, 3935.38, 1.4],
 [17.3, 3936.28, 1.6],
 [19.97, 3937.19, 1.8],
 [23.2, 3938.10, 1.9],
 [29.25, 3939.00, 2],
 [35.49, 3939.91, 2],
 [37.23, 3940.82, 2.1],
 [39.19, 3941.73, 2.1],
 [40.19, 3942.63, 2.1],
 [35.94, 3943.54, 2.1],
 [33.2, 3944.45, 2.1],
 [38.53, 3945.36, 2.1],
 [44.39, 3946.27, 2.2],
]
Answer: -1.63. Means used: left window 45.4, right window 38.4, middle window 44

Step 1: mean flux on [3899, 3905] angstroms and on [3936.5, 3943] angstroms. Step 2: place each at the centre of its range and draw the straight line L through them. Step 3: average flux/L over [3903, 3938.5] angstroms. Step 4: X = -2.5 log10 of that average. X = 0.09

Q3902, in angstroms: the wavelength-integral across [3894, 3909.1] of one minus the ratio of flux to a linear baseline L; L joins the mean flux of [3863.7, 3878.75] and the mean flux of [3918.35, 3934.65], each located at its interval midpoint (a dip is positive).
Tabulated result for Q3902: -3.0 angstroms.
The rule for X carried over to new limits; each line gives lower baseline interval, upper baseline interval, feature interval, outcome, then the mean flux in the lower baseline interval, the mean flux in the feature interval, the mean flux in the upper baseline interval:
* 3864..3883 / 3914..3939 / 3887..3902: -0.08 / 46.5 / 43.3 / 31.4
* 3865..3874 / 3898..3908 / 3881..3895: 0.11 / 47.2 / 41.1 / 44.2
